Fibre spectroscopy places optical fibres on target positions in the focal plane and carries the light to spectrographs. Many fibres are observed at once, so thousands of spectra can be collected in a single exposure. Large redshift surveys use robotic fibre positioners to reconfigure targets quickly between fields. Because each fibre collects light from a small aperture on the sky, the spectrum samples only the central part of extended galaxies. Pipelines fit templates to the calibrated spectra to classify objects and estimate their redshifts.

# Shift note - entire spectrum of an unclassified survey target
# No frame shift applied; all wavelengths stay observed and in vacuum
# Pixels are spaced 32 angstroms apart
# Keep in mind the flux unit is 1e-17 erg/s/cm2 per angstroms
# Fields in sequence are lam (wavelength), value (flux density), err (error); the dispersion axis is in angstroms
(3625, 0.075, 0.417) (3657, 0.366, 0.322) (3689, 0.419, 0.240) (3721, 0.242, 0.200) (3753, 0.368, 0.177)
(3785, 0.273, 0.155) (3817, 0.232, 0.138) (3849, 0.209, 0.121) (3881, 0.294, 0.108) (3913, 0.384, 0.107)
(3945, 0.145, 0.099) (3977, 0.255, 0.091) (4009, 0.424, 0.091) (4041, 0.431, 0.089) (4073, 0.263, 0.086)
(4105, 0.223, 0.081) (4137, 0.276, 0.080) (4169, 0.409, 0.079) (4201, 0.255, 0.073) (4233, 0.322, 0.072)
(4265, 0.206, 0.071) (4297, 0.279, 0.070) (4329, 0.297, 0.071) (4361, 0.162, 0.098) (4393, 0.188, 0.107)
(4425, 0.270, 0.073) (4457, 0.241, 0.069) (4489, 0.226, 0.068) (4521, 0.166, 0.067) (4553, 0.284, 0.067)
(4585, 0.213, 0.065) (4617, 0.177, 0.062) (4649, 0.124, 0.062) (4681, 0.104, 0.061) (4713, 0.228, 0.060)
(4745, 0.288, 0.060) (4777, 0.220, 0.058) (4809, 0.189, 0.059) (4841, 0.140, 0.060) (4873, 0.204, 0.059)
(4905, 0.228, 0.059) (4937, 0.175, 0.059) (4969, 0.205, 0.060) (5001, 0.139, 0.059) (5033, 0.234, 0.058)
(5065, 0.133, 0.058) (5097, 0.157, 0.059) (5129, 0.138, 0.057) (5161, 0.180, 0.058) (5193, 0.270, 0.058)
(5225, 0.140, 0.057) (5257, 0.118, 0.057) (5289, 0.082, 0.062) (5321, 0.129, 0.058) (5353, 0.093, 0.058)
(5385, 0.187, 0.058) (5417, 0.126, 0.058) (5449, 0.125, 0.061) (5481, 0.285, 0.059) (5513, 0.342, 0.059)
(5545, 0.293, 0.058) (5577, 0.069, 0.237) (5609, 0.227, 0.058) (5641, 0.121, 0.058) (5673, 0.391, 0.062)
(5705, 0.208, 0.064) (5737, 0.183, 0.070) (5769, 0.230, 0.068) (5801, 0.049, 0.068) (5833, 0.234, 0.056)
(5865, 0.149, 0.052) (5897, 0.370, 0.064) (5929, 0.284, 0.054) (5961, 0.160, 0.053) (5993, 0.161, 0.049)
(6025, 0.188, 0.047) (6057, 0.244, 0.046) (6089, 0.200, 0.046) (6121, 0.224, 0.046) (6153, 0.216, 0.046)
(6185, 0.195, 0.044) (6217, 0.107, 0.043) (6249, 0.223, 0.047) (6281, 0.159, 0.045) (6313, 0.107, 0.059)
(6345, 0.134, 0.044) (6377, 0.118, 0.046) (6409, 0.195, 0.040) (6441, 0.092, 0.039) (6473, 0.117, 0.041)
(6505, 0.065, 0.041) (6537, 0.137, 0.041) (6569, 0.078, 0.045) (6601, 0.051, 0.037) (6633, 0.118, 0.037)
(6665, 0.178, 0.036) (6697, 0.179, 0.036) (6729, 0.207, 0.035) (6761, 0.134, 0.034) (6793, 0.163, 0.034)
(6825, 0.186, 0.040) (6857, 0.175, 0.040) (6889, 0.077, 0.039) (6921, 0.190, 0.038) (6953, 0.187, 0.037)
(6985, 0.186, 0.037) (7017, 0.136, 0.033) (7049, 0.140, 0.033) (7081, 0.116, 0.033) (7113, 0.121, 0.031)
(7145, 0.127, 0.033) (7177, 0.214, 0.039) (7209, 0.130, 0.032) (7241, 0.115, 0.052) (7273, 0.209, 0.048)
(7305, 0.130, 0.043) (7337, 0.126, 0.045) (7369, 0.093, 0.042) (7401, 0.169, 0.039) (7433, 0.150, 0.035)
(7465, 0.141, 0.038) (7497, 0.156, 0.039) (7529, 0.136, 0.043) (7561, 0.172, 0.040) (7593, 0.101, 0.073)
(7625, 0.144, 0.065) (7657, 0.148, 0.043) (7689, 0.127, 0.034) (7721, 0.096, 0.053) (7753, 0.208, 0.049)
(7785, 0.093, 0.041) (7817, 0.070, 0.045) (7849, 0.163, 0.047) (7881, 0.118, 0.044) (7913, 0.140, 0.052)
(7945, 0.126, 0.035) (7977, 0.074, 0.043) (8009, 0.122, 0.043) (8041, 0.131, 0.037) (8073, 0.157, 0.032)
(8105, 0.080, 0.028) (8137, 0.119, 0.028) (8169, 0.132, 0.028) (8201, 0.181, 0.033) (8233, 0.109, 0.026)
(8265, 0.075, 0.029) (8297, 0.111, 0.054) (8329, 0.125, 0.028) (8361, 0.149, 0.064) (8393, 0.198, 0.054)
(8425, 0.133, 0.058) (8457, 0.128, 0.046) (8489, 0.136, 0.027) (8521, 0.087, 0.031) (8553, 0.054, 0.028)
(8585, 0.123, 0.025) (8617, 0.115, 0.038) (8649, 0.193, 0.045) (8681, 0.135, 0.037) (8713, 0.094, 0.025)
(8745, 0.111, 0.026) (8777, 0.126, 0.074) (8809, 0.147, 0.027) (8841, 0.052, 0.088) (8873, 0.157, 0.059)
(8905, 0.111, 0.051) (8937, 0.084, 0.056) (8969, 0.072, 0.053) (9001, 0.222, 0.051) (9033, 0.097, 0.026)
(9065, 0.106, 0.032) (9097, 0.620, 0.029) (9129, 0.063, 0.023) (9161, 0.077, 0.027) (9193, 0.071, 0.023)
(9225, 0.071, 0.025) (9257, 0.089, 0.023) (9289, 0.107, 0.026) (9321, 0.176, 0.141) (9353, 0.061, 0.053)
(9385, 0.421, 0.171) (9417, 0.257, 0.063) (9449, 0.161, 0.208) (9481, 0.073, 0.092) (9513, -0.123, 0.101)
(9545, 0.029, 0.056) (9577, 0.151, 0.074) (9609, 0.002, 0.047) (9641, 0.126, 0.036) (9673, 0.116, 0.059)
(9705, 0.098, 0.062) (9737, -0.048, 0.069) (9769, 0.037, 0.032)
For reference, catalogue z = 1.44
